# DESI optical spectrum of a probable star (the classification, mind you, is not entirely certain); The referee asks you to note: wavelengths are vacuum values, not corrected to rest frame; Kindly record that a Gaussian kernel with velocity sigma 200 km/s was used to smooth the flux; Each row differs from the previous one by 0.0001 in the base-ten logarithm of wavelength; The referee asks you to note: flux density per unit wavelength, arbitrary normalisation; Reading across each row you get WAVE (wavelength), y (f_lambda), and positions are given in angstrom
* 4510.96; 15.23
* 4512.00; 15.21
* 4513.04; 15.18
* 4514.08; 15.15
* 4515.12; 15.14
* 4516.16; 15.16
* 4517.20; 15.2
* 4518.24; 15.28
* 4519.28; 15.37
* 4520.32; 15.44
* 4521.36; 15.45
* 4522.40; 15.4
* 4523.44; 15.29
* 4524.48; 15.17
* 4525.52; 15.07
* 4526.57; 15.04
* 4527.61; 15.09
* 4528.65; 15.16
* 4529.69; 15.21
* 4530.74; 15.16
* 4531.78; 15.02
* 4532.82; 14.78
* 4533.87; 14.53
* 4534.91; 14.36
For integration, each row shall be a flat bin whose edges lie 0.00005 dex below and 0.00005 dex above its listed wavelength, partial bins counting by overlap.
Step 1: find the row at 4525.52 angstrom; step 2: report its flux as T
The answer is 15.07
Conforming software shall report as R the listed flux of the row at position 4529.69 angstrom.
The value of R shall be 15.21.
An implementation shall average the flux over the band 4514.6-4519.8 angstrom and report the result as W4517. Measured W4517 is 15.2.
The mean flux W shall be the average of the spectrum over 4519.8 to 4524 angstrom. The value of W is 15.4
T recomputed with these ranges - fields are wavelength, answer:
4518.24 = 15.28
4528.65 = 15.16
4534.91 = 14.36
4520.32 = 15.44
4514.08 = 15.15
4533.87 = 14.53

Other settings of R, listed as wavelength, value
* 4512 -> 15.21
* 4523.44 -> 15.29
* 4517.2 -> 15.2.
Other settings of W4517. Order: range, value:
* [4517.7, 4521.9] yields 15.4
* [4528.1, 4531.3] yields 15.2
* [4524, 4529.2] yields 15.1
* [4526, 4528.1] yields 15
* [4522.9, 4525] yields 15.3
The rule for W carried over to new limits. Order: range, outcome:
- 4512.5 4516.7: 15.1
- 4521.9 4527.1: 15.2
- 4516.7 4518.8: 15.2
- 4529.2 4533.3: 15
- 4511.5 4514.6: 15.2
